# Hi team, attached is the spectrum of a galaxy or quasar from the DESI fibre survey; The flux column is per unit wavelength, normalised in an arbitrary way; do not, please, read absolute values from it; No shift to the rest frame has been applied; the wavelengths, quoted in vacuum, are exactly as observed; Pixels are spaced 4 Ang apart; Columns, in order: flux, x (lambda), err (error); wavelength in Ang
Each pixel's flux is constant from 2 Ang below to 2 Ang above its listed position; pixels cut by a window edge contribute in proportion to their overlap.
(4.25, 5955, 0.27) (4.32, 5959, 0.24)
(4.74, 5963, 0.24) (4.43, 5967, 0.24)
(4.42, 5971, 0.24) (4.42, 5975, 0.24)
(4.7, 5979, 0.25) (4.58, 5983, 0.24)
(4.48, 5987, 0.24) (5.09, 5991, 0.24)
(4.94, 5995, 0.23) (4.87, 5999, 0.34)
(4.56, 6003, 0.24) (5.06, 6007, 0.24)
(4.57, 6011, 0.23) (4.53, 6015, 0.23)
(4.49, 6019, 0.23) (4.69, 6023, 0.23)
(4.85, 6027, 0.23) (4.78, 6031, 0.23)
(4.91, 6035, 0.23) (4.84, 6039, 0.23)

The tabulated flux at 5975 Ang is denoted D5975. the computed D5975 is 4.42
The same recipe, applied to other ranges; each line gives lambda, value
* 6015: 4.53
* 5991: 5.09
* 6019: 4.49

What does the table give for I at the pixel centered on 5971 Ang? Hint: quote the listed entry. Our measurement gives 4.42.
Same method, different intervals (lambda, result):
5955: 4.25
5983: 4.58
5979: 4.7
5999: 4.87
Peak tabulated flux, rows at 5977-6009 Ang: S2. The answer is 5.09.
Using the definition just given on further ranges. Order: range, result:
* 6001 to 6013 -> 5.06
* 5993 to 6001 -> 4.94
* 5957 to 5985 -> 4.74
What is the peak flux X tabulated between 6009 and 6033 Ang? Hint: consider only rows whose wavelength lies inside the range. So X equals 4.85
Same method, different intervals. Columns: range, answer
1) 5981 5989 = 4.58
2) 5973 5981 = 4.7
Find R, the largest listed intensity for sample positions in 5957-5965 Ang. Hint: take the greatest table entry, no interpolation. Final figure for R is 4.74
